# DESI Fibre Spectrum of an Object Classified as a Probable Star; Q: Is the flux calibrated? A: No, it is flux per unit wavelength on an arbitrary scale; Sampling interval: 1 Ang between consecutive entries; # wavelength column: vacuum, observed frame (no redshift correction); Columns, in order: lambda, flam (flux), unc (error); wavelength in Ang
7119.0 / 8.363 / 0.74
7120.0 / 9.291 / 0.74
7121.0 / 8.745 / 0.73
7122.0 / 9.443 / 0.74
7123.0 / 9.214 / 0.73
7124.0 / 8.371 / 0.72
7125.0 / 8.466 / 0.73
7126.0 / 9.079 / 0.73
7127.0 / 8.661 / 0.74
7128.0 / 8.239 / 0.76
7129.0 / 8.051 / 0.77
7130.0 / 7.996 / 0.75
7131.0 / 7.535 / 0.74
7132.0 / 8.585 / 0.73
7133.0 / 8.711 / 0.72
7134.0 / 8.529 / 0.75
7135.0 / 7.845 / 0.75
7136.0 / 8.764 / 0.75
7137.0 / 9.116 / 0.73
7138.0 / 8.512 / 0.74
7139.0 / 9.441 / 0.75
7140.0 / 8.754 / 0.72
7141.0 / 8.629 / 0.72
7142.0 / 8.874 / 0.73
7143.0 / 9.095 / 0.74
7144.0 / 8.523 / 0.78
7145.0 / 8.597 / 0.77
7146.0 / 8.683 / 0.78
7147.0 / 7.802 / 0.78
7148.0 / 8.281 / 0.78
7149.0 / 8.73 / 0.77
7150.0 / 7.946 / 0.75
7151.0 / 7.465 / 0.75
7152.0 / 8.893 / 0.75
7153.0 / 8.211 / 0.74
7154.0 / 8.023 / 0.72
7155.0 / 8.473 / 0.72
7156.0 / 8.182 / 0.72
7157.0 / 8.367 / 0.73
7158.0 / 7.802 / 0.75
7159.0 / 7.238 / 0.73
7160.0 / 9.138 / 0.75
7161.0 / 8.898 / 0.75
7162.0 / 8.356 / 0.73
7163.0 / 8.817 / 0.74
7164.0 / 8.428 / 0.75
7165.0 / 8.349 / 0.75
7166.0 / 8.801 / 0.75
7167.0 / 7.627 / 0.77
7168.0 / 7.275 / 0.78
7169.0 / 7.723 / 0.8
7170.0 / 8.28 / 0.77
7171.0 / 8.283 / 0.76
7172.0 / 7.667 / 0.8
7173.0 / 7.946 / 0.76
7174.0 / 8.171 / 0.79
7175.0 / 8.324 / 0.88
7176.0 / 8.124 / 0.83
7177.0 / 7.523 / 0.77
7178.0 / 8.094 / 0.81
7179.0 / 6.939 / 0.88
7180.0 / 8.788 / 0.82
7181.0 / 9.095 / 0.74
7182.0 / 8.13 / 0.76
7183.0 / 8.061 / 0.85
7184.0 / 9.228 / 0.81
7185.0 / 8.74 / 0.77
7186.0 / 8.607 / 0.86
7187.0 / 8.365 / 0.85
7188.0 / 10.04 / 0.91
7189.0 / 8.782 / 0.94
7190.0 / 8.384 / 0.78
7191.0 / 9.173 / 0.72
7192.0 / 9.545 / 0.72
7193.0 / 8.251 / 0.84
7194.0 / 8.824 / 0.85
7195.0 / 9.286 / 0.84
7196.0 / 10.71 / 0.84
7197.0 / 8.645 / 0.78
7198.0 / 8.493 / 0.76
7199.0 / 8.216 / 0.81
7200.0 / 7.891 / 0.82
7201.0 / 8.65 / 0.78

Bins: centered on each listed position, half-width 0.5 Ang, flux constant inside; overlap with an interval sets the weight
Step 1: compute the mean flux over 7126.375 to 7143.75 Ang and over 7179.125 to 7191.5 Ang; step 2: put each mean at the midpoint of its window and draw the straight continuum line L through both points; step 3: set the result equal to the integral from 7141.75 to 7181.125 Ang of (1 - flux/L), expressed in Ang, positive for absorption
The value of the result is 1.9 Ang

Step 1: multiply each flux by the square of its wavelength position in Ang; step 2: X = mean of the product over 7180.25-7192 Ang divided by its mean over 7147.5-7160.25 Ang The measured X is 1.1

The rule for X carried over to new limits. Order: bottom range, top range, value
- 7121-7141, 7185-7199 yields 1.06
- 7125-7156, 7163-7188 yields 0.98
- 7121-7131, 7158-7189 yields 0.98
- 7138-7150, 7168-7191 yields 0.97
